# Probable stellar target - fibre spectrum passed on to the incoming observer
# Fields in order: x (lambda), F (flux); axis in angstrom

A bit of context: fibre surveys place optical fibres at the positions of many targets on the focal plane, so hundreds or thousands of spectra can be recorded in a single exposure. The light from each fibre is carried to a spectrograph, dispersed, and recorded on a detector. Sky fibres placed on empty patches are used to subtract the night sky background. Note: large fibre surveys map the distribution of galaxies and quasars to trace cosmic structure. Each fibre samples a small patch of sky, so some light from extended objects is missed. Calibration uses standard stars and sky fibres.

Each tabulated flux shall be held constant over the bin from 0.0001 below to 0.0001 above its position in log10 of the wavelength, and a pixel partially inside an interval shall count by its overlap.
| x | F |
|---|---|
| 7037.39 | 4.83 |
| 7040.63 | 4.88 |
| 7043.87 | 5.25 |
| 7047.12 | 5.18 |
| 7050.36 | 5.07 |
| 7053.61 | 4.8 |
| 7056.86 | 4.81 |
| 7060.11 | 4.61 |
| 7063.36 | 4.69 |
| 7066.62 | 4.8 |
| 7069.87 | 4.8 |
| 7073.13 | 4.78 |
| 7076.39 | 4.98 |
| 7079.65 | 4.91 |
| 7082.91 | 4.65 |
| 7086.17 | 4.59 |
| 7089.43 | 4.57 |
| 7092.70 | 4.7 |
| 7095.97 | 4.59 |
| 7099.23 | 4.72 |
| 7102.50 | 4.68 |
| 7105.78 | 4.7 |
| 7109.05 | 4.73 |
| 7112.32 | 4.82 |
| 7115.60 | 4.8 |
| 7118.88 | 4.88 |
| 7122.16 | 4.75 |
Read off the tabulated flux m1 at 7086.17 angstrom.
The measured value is 4.59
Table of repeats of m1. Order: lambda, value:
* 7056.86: 4.81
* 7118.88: 4.88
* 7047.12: 5.18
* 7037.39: 4.83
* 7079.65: 4.91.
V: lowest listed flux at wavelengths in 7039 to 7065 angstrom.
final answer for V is 4.61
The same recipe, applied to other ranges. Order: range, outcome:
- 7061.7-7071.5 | 4.69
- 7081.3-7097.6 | 4.57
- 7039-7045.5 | 4.88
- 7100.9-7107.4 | 4.68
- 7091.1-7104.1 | 4.59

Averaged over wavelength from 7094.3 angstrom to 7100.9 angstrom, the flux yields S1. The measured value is 4.66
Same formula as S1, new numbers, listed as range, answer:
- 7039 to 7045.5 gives 5.06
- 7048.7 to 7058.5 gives 4.9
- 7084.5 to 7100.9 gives 4.64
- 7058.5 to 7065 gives 4.65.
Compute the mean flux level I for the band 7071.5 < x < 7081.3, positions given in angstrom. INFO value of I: 4.89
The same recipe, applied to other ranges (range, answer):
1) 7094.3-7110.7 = 4.69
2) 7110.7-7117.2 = 4.81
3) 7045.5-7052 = 5.13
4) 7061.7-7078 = 4.81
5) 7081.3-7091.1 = 4.6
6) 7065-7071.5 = 4.8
